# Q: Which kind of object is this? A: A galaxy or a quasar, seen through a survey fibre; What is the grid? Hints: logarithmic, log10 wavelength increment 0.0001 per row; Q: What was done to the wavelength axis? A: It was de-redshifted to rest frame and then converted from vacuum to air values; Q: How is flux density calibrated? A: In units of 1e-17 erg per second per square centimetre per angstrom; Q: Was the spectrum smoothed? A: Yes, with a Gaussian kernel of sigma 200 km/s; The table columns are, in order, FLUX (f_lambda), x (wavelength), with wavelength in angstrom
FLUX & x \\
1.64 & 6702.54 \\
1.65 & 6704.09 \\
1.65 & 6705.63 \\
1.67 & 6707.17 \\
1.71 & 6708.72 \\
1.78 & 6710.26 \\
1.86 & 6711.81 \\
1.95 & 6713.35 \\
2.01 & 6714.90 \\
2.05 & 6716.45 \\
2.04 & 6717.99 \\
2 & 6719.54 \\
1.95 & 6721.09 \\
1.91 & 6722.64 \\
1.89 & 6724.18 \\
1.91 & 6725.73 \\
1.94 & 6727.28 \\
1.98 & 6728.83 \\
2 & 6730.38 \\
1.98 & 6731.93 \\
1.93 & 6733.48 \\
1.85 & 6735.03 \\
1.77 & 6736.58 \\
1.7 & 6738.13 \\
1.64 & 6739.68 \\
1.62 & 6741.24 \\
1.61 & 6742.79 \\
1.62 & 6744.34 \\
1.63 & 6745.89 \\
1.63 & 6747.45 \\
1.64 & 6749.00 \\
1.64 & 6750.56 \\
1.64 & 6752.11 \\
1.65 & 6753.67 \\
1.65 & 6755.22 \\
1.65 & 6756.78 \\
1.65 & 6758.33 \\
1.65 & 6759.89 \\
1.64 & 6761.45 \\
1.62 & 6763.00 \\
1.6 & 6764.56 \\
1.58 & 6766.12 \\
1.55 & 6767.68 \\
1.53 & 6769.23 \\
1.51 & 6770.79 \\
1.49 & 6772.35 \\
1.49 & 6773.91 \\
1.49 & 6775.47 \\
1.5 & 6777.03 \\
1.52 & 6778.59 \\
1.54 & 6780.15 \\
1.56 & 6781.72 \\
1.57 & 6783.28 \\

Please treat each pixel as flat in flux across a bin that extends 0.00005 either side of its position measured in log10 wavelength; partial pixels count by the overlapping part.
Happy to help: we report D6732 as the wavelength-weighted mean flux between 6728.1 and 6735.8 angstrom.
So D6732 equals 1.95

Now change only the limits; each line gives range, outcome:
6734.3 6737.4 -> 1.81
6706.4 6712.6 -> 1.76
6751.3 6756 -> 1.65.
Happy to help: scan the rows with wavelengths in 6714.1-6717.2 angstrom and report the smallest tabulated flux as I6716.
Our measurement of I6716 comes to 2.01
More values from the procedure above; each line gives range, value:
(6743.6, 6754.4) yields 1.62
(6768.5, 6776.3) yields 1.49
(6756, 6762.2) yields 1.64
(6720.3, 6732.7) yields 1.89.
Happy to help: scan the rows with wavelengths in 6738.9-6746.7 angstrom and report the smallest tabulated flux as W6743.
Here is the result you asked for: 1.61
